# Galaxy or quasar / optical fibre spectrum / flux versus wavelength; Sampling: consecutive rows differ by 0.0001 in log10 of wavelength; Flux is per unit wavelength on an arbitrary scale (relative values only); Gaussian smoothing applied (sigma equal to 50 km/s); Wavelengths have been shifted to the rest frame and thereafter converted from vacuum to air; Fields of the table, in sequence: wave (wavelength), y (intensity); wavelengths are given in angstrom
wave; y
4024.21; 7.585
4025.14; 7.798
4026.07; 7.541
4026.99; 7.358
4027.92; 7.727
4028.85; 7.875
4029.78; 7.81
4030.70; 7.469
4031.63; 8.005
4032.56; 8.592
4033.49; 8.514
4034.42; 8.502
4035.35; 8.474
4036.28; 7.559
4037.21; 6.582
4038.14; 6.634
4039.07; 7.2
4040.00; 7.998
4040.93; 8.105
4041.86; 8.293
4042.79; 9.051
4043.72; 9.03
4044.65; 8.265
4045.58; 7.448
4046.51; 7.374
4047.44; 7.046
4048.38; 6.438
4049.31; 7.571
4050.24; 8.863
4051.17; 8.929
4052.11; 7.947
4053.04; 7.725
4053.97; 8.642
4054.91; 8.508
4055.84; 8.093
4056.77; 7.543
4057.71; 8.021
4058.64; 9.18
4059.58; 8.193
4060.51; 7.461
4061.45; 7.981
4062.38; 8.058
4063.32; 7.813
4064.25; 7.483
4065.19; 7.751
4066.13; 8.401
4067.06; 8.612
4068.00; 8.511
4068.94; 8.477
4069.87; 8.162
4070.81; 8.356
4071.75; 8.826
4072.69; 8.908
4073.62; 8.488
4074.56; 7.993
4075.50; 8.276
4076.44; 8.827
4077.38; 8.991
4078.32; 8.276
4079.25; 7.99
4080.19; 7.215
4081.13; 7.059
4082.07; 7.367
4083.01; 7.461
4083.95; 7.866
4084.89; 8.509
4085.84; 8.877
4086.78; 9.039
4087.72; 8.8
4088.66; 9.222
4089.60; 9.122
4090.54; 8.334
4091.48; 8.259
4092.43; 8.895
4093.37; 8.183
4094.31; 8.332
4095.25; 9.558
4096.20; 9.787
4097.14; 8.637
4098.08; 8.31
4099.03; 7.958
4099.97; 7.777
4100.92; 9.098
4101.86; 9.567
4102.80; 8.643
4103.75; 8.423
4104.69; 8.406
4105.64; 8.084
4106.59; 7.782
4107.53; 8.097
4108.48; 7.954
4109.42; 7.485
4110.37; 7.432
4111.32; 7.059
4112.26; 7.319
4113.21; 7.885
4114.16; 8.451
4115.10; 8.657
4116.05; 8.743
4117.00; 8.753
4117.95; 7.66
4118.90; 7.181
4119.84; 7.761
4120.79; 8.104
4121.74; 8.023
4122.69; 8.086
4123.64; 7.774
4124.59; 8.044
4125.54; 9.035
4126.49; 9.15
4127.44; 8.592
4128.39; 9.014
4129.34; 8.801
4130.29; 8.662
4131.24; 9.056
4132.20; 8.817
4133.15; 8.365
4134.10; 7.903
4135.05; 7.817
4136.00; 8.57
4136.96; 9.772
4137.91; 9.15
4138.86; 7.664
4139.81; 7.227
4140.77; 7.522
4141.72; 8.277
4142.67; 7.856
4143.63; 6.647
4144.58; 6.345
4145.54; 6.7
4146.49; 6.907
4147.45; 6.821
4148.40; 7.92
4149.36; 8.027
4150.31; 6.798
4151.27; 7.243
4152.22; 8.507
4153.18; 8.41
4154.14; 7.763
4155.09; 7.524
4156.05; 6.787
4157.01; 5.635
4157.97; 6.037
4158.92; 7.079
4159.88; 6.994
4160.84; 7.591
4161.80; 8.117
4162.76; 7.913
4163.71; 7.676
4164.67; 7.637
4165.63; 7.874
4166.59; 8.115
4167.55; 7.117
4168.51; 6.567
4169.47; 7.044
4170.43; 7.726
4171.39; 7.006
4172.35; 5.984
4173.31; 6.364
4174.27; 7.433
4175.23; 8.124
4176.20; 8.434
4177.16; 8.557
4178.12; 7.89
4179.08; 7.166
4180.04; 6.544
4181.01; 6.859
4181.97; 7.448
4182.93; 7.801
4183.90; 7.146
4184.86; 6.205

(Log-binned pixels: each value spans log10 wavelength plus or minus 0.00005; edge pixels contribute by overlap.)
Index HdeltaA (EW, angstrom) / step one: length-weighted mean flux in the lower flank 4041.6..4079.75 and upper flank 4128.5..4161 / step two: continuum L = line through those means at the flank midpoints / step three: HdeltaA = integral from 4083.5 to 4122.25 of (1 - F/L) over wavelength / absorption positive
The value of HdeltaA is -1.94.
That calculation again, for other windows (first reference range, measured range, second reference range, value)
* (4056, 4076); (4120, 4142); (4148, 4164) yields -2.2 angstrom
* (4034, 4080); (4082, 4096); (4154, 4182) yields -1.3 angstrom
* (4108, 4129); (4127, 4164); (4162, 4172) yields 0.0 angstrom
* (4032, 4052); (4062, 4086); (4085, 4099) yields 0.8 angstrom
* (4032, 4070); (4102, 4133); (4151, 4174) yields -2.7 angstrom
